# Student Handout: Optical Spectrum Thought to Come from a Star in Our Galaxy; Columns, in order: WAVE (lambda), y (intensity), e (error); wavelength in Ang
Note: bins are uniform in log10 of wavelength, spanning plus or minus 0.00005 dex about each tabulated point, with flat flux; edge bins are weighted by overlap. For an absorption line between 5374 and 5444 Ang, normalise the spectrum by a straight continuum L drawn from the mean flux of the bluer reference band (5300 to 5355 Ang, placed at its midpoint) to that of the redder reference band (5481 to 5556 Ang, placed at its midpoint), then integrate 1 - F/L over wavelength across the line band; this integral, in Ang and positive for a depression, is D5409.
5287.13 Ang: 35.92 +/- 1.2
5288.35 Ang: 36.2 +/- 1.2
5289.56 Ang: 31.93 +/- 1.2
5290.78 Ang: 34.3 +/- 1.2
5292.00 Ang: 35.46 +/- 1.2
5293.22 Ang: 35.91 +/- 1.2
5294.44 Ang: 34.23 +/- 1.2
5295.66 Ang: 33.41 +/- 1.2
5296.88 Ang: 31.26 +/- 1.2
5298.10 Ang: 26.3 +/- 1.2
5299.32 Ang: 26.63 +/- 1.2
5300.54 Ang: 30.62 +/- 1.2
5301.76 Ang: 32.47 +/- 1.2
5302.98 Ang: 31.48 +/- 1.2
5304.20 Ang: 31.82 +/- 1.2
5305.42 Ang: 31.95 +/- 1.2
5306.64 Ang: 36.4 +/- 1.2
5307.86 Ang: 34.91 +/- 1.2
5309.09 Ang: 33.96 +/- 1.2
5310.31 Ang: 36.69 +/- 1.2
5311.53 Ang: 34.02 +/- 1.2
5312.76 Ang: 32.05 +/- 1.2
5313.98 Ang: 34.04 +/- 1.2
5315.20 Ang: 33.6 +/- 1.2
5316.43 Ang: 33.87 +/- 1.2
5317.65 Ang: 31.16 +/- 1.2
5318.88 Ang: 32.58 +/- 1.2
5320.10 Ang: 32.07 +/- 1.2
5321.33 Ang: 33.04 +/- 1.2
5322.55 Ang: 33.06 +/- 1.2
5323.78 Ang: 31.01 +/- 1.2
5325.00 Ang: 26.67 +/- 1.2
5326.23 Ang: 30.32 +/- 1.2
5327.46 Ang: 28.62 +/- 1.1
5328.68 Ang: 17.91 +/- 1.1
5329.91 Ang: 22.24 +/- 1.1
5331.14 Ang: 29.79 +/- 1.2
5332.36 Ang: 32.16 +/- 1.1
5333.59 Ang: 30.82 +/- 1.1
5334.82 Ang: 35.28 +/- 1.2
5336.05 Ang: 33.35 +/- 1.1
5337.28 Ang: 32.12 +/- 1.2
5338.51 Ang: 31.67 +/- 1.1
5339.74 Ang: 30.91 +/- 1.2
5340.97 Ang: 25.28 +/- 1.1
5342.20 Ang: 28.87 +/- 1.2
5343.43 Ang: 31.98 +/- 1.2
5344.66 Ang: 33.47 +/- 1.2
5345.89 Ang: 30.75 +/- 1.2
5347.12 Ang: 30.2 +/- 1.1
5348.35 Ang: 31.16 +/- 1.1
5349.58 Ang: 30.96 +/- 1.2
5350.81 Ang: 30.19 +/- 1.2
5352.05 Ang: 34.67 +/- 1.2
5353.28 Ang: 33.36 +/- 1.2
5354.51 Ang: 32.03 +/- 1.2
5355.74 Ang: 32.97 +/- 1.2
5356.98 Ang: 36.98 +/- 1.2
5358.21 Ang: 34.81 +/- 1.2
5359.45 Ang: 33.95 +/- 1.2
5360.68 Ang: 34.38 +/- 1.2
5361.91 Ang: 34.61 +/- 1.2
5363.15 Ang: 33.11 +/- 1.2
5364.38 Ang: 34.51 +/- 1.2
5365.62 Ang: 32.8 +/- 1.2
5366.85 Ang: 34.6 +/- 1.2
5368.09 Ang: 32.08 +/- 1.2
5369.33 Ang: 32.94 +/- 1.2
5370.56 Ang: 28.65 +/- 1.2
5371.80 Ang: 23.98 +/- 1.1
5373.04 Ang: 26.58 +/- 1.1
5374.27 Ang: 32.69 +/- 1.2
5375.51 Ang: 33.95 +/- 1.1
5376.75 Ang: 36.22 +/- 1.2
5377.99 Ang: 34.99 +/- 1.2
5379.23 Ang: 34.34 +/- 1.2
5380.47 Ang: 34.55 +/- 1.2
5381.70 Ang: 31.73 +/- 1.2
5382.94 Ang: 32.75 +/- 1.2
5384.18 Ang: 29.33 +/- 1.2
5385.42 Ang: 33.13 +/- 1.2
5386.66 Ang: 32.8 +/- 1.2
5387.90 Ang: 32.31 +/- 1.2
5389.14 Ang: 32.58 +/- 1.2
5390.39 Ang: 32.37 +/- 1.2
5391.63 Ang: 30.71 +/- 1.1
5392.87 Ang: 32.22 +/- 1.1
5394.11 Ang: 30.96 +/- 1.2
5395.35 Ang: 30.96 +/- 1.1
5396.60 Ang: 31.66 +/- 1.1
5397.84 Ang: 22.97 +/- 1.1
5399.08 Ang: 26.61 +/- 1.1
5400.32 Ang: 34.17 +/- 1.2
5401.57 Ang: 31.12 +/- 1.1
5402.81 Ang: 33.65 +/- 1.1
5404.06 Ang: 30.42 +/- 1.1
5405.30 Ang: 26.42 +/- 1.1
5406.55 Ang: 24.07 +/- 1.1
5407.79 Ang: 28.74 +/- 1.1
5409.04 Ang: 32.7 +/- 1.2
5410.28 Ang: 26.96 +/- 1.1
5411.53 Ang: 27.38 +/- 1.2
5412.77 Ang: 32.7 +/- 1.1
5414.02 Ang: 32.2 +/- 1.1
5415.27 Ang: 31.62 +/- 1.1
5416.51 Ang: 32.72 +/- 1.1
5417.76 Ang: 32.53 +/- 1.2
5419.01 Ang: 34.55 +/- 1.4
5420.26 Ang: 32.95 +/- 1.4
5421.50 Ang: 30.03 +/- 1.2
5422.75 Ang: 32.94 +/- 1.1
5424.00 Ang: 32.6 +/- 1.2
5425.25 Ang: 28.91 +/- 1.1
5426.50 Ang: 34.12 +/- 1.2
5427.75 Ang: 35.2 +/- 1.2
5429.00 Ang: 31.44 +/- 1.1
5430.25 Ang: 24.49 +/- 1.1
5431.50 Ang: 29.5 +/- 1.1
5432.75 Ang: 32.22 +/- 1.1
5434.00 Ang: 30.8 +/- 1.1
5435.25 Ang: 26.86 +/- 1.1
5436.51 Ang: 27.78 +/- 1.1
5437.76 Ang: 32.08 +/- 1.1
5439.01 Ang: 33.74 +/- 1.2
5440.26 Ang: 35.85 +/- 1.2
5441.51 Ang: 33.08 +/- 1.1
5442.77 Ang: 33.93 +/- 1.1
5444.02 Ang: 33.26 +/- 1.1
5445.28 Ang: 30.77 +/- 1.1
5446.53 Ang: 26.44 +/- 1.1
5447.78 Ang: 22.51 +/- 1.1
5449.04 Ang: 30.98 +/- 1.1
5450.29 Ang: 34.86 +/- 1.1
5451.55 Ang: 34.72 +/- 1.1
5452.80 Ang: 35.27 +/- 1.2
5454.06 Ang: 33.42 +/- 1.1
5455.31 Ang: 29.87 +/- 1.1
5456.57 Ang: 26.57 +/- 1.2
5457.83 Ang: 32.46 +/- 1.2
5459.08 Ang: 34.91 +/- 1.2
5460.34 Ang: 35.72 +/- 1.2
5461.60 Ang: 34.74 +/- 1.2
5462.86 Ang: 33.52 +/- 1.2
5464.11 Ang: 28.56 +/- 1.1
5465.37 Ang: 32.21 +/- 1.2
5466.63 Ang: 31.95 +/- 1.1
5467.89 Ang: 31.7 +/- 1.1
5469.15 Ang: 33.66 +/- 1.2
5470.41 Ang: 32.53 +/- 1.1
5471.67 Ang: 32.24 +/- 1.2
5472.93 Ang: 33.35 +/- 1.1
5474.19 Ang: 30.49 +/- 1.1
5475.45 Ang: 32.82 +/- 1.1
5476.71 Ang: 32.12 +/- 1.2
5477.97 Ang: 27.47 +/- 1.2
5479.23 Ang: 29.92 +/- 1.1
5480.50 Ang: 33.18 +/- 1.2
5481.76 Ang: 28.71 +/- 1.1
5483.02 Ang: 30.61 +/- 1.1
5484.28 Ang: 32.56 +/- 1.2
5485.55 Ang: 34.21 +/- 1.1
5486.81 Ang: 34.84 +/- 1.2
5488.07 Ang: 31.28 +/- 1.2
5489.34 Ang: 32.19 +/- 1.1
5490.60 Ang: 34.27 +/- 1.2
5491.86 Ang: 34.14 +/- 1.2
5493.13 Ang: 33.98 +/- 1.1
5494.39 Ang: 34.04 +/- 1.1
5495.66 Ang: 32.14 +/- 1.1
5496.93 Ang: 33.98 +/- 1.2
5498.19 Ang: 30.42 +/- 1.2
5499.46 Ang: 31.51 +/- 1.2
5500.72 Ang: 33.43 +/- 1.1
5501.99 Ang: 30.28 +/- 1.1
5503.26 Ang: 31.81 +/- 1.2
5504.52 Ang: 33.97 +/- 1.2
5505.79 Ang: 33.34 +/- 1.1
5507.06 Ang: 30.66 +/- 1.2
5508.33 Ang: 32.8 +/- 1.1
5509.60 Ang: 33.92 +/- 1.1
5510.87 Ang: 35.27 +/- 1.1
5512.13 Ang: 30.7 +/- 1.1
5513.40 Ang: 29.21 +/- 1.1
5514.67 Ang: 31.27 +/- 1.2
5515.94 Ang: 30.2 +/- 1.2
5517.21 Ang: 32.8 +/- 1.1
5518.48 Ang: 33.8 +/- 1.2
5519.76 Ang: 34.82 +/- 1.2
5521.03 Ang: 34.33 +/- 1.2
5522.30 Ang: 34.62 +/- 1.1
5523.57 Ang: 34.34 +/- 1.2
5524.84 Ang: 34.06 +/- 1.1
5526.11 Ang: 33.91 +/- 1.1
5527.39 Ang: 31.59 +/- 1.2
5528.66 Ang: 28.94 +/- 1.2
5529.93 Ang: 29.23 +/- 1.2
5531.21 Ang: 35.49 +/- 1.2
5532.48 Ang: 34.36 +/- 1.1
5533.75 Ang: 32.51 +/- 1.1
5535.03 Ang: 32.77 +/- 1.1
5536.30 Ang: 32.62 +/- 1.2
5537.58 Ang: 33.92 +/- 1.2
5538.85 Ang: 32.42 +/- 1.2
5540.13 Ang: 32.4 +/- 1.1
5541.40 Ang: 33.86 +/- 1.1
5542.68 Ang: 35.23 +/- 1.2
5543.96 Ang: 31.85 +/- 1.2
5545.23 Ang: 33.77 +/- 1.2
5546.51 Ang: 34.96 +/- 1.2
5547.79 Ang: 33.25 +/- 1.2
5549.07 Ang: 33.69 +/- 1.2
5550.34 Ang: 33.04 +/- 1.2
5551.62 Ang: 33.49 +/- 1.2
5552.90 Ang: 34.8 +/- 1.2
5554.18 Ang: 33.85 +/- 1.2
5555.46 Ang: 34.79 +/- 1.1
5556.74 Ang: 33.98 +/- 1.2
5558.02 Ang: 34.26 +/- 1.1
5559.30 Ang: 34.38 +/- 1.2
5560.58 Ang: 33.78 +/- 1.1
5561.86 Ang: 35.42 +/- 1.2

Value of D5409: 1.38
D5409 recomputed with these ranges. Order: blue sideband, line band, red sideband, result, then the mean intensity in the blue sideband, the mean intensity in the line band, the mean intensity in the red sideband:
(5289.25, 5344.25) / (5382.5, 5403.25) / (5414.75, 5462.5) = 0.3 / 31.5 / 31.2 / 31.8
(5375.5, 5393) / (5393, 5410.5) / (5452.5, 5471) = 1.7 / 32.9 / 29.5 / 32.4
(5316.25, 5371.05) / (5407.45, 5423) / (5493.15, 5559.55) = 0.3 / 31.5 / 31.4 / 33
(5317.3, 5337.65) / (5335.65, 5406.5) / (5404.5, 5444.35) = -2.8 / 30.1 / 31.7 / 31.1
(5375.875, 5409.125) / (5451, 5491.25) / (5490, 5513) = 0.1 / 31.3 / 32.3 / 32.8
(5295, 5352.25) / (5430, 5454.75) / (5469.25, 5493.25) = 0.5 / 31.2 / 31.2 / 32.1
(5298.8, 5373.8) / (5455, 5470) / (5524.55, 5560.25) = 0.2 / 31.6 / 32.2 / 33.3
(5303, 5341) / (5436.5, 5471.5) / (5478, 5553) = 0.3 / 31.5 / 32.1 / 32.8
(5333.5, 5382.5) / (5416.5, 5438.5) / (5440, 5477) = 0.7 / 32.3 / 31.2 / 32.1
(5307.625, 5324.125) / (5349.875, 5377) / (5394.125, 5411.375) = -1.4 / 33.3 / 32.7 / 29.3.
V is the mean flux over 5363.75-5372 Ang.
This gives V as 31.7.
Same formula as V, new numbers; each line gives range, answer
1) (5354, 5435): 31.6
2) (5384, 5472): 31.3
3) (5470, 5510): 32.3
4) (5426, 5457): 31.2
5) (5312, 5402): 31.6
